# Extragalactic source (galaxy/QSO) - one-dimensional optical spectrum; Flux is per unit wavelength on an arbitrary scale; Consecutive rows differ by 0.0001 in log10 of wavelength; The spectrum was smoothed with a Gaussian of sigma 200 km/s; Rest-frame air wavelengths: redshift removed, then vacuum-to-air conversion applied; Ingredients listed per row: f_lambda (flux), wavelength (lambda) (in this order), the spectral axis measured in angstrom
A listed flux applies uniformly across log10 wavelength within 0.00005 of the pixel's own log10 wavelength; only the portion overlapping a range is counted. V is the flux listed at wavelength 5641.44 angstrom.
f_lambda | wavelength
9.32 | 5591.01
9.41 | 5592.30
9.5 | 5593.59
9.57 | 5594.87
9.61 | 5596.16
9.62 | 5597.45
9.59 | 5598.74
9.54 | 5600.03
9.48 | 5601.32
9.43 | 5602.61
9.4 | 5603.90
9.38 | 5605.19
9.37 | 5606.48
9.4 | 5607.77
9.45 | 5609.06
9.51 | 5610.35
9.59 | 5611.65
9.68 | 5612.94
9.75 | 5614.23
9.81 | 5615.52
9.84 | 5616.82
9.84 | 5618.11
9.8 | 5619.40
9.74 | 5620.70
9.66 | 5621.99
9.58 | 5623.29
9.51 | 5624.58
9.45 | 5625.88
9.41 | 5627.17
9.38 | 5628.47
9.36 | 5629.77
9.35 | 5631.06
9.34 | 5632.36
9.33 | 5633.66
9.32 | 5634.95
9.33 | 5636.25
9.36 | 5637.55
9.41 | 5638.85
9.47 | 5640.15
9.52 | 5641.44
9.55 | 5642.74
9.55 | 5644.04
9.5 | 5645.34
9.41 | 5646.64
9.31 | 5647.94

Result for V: 9.52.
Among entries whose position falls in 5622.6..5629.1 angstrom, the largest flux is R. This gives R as 9.58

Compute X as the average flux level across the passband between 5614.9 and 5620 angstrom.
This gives 9.82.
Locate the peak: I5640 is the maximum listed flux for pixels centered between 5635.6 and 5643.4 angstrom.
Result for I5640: 9.55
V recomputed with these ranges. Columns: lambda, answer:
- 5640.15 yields 9.47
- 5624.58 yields 9.51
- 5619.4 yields 9.8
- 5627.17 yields 9.41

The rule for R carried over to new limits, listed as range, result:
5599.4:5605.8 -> 9.54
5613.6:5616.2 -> 9.81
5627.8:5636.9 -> 9.38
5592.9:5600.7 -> 9.62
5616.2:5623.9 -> 9.84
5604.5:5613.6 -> 9.68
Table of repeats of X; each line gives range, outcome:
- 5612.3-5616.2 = 9.74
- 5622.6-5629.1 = 9.46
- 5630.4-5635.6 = 9.35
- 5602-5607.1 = 9.4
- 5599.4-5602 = 9.51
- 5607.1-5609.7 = 9.43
